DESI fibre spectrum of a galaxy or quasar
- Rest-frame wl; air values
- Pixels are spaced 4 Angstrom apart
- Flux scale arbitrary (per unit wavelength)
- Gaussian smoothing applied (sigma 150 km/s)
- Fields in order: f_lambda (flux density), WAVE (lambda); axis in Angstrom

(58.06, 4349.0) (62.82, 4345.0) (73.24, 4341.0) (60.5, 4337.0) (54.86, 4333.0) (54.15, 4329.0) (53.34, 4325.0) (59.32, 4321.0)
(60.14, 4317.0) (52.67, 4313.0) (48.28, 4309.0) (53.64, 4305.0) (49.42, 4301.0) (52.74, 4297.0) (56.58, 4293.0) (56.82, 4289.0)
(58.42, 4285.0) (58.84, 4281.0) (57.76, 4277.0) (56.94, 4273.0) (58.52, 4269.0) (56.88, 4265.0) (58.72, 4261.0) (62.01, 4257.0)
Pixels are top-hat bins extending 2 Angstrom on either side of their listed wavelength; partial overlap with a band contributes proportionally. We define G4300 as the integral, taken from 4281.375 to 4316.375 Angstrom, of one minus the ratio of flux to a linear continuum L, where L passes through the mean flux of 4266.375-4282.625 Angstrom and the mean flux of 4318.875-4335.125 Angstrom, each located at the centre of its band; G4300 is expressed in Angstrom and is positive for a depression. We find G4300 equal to 1.7 Angstrom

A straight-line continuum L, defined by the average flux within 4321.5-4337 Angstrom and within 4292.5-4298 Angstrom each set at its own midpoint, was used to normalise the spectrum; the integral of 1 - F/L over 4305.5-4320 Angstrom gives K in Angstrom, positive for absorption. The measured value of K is 0.2 Angstrom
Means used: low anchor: 54.5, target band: 54.1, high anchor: 55.4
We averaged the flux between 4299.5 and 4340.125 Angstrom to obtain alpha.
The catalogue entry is 55.2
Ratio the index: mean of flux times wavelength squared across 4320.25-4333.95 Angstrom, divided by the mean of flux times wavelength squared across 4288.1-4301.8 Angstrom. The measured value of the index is 1.0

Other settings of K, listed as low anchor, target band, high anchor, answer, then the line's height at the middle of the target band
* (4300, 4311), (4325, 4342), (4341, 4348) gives 0.6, 61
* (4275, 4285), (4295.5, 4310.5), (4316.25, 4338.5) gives 1.7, 57.6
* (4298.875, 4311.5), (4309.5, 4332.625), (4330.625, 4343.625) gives 0.5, 56.5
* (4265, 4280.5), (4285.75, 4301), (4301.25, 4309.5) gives -0.4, 53.6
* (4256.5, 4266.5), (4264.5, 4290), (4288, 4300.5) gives -0.5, 56.8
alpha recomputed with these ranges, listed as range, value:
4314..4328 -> 57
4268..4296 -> 57.5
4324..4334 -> 54.1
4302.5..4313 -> 51.2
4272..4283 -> 57.9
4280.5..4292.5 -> 57.7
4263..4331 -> 55.6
